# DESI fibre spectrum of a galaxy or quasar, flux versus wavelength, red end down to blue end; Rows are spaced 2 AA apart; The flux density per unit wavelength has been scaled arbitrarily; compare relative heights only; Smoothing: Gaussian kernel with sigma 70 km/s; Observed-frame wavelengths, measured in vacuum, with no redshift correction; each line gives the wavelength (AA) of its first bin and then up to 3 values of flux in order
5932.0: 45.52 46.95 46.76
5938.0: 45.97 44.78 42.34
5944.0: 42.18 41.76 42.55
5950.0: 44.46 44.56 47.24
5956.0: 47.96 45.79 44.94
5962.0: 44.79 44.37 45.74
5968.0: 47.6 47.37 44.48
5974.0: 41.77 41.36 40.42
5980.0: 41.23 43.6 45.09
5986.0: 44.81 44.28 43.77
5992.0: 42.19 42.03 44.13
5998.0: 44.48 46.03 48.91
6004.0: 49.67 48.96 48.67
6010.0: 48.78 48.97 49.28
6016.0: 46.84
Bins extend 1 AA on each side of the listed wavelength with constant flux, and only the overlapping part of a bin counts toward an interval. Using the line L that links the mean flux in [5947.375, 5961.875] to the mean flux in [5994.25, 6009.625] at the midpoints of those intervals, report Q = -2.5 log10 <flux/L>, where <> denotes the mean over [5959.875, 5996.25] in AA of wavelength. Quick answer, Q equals 0.06 mag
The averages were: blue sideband 45.4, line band 43.9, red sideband 47.1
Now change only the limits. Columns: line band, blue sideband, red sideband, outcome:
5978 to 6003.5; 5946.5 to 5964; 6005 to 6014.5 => 0.081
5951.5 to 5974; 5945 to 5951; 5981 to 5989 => -0.054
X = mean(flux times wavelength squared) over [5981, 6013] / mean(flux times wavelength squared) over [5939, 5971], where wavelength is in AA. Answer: 1.04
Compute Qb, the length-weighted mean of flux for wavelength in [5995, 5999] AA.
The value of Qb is 44.3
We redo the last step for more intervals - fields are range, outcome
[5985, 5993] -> 43.8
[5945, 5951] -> 42.9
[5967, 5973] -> 46.5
